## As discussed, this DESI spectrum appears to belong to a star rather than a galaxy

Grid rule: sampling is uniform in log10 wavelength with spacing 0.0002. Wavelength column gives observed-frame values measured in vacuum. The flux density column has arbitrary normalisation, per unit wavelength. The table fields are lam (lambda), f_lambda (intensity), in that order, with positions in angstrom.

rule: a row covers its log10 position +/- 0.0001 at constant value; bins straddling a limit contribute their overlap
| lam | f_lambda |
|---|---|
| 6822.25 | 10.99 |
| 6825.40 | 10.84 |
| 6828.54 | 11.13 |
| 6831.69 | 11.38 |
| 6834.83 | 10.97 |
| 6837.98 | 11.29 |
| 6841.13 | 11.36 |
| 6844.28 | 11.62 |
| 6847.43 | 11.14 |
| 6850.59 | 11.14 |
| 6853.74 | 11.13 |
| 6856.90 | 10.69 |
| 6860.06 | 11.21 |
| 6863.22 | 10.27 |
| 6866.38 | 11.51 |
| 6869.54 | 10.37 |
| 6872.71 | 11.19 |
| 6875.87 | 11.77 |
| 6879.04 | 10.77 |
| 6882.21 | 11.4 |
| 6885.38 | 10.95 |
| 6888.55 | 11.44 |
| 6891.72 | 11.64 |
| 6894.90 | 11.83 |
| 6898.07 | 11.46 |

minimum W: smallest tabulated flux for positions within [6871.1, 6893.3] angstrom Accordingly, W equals 10.77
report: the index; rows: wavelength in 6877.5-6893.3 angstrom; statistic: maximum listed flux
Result 11.64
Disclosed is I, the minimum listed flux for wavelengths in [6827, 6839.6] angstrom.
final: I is 10.97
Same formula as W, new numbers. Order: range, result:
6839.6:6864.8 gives 10.27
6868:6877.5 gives 10.37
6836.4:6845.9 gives 11.29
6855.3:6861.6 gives 10.69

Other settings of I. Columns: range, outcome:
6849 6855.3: 11.13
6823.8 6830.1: 10.84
